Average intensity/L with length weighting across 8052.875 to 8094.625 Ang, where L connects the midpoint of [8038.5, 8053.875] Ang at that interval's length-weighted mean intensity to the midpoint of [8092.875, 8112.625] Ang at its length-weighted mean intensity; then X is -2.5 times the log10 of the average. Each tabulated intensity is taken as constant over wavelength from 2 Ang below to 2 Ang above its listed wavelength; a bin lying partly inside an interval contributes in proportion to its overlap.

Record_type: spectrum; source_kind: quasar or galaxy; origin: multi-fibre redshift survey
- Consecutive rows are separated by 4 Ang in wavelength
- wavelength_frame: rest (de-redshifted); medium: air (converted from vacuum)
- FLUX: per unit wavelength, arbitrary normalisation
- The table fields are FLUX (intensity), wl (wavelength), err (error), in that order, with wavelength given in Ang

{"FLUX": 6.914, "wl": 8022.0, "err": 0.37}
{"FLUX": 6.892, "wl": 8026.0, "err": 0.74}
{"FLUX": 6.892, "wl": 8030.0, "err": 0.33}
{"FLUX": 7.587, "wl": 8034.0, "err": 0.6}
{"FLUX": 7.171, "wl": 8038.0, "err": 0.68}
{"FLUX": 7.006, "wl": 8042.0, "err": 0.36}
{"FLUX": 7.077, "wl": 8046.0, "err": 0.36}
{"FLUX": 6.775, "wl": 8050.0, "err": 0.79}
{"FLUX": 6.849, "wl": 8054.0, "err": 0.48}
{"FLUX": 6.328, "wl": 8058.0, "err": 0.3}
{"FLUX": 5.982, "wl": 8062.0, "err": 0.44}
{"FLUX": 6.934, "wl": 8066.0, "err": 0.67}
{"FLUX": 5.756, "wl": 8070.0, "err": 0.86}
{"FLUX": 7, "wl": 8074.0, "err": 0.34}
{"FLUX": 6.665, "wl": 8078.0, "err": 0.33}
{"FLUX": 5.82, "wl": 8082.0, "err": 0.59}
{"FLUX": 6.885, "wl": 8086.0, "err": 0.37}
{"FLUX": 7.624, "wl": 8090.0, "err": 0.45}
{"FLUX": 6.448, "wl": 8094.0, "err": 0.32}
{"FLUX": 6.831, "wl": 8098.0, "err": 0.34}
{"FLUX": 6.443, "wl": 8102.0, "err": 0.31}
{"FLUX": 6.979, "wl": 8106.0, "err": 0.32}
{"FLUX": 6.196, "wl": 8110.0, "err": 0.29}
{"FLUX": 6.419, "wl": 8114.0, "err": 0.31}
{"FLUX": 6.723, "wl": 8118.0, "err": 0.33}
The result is 0.03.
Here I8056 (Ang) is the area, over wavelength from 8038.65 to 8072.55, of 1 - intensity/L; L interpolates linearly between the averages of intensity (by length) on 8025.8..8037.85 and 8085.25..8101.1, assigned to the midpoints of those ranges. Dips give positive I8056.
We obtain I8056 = 2.2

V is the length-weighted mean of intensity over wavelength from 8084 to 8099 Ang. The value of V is 6.95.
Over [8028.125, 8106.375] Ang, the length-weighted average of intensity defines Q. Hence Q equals 6.75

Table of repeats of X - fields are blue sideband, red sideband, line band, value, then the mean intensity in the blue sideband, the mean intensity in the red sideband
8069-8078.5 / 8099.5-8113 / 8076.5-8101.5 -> -0.03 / 6.52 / 6.54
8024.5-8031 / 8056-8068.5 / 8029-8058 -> -0.05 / 6.89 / 6.39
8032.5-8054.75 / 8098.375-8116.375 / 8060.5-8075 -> 0.08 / 7.08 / 6.54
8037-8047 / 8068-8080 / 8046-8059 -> 0.02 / 7.08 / 6.47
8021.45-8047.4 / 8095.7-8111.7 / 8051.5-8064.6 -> 0.08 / 7.09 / 6.62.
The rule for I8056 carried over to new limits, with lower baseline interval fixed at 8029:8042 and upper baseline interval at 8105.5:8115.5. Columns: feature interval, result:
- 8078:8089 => 0.3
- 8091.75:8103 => 0.0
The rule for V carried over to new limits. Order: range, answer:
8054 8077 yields 6.45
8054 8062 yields 6.37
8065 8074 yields 6.43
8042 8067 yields 6.67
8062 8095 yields 6.61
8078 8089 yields 6.52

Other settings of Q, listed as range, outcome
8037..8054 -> 6.98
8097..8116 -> 6.56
